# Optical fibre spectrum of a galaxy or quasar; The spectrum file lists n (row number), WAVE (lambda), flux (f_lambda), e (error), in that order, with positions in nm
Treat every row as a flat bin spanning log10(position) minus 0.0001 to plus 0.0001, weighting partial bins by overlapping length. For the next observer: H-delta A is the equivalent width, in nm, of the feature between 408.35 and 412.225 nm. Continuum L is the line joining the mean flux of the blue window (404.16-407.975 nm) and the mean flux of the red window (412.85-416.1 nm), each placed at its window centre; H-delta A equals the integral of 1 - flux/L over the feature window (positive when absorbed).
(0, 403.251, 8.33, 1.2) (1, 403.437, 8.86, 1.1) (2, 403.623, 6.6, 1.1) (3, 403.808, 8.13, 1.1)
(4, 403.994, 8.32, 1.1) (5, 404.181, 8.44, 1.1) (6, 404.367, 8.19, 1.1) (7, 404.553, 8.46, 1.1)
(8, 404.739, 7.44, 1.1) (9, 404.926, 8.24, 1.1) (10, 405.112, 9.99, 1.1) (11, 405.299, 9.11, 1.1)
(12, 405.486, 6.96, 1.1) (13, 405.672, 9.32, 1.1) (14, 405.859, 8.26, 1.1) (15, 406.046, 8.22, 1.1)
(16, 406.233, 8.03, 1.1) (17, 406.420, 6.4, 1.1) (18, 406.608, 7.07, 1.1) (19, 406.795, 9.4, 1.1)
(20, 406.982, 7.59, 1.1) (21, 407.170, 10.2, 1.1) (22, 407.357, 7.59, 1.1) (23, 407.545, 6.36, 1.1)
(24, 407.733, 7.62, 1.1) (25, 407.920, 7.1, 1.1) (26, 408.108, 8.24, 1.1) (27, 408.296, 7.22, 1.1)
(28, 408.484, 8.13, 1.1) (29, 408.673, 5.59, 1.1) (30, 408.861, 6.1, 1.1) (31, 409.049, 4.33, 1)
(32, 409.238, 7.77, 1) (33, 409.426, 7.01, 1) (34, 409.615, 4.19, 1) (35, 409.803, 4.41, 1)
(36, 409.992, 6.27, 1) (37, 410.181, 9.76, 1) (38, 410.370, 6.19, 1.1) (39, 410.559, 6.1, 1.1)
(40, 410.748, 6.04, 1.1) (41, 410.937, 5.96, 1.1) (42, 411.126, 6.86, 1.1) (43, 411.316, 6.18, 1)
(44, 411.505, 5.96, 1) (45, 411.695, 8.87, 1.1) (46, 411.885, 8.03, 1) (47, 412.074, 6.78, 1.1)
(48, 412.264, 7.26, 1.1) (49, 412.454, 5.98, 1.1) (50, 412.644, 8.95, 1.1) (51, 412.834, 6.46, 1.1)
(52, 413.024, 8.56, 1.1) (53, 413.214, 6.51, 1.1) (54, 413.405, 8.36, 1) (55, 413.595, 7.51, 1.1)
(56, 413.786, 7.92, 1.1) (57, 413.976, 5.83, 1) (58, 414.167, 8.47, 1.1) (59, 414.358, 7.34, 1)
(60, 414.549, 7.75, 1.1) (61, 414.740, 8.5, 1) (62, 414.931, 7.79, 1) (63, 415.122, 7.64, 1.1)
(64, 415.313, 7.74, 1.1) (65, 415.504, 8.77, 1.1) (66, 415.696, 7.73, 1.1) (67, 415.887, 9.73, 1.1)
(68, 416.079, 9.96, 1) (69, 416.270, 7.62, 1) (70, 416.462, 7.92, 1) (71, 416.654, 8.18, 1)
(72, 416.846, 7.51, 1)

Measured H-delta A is 0.71 nm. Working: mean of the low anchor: 8.1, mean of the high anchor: 7.92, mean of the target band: 6.54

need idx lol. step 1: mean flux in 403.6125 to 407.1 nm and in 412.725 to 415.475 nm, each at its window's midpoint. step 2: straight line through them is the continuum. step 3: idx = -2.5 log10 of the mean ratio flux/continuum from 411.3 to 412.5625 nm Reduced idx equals 0.10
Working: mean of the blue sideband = 8.16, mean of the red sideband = 7.64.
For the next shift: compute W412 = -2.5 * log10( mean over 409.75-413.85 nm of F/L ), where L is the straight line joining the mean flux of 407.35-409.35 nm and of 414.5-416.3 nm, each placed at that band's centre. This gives 0.08 mag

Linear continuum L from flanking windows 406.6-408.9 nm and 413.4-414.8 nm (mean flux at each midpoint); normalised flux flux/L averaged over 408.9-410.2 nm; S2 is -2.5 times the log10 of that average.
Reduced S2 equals 0.25 mag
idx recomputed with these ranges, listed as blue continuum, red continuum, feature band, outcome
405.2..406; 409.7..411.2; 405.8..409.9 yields 0.061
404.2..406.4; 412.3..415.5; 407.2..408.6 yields 0.076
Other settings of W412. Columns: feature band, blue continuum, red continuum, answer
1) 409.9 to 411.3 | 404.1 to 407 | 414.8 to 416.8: 0.22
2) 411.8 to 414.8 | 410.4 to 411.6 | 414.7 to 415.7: -0.05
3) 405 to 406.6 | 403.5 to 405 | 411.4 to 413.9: -0.04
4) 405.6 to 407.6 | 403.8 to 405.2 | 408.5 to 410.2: -0.09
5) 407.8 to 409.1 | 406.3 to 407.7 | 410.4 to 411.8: 0.09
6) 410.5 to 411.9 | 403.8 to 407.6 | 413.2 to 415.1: 0.17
